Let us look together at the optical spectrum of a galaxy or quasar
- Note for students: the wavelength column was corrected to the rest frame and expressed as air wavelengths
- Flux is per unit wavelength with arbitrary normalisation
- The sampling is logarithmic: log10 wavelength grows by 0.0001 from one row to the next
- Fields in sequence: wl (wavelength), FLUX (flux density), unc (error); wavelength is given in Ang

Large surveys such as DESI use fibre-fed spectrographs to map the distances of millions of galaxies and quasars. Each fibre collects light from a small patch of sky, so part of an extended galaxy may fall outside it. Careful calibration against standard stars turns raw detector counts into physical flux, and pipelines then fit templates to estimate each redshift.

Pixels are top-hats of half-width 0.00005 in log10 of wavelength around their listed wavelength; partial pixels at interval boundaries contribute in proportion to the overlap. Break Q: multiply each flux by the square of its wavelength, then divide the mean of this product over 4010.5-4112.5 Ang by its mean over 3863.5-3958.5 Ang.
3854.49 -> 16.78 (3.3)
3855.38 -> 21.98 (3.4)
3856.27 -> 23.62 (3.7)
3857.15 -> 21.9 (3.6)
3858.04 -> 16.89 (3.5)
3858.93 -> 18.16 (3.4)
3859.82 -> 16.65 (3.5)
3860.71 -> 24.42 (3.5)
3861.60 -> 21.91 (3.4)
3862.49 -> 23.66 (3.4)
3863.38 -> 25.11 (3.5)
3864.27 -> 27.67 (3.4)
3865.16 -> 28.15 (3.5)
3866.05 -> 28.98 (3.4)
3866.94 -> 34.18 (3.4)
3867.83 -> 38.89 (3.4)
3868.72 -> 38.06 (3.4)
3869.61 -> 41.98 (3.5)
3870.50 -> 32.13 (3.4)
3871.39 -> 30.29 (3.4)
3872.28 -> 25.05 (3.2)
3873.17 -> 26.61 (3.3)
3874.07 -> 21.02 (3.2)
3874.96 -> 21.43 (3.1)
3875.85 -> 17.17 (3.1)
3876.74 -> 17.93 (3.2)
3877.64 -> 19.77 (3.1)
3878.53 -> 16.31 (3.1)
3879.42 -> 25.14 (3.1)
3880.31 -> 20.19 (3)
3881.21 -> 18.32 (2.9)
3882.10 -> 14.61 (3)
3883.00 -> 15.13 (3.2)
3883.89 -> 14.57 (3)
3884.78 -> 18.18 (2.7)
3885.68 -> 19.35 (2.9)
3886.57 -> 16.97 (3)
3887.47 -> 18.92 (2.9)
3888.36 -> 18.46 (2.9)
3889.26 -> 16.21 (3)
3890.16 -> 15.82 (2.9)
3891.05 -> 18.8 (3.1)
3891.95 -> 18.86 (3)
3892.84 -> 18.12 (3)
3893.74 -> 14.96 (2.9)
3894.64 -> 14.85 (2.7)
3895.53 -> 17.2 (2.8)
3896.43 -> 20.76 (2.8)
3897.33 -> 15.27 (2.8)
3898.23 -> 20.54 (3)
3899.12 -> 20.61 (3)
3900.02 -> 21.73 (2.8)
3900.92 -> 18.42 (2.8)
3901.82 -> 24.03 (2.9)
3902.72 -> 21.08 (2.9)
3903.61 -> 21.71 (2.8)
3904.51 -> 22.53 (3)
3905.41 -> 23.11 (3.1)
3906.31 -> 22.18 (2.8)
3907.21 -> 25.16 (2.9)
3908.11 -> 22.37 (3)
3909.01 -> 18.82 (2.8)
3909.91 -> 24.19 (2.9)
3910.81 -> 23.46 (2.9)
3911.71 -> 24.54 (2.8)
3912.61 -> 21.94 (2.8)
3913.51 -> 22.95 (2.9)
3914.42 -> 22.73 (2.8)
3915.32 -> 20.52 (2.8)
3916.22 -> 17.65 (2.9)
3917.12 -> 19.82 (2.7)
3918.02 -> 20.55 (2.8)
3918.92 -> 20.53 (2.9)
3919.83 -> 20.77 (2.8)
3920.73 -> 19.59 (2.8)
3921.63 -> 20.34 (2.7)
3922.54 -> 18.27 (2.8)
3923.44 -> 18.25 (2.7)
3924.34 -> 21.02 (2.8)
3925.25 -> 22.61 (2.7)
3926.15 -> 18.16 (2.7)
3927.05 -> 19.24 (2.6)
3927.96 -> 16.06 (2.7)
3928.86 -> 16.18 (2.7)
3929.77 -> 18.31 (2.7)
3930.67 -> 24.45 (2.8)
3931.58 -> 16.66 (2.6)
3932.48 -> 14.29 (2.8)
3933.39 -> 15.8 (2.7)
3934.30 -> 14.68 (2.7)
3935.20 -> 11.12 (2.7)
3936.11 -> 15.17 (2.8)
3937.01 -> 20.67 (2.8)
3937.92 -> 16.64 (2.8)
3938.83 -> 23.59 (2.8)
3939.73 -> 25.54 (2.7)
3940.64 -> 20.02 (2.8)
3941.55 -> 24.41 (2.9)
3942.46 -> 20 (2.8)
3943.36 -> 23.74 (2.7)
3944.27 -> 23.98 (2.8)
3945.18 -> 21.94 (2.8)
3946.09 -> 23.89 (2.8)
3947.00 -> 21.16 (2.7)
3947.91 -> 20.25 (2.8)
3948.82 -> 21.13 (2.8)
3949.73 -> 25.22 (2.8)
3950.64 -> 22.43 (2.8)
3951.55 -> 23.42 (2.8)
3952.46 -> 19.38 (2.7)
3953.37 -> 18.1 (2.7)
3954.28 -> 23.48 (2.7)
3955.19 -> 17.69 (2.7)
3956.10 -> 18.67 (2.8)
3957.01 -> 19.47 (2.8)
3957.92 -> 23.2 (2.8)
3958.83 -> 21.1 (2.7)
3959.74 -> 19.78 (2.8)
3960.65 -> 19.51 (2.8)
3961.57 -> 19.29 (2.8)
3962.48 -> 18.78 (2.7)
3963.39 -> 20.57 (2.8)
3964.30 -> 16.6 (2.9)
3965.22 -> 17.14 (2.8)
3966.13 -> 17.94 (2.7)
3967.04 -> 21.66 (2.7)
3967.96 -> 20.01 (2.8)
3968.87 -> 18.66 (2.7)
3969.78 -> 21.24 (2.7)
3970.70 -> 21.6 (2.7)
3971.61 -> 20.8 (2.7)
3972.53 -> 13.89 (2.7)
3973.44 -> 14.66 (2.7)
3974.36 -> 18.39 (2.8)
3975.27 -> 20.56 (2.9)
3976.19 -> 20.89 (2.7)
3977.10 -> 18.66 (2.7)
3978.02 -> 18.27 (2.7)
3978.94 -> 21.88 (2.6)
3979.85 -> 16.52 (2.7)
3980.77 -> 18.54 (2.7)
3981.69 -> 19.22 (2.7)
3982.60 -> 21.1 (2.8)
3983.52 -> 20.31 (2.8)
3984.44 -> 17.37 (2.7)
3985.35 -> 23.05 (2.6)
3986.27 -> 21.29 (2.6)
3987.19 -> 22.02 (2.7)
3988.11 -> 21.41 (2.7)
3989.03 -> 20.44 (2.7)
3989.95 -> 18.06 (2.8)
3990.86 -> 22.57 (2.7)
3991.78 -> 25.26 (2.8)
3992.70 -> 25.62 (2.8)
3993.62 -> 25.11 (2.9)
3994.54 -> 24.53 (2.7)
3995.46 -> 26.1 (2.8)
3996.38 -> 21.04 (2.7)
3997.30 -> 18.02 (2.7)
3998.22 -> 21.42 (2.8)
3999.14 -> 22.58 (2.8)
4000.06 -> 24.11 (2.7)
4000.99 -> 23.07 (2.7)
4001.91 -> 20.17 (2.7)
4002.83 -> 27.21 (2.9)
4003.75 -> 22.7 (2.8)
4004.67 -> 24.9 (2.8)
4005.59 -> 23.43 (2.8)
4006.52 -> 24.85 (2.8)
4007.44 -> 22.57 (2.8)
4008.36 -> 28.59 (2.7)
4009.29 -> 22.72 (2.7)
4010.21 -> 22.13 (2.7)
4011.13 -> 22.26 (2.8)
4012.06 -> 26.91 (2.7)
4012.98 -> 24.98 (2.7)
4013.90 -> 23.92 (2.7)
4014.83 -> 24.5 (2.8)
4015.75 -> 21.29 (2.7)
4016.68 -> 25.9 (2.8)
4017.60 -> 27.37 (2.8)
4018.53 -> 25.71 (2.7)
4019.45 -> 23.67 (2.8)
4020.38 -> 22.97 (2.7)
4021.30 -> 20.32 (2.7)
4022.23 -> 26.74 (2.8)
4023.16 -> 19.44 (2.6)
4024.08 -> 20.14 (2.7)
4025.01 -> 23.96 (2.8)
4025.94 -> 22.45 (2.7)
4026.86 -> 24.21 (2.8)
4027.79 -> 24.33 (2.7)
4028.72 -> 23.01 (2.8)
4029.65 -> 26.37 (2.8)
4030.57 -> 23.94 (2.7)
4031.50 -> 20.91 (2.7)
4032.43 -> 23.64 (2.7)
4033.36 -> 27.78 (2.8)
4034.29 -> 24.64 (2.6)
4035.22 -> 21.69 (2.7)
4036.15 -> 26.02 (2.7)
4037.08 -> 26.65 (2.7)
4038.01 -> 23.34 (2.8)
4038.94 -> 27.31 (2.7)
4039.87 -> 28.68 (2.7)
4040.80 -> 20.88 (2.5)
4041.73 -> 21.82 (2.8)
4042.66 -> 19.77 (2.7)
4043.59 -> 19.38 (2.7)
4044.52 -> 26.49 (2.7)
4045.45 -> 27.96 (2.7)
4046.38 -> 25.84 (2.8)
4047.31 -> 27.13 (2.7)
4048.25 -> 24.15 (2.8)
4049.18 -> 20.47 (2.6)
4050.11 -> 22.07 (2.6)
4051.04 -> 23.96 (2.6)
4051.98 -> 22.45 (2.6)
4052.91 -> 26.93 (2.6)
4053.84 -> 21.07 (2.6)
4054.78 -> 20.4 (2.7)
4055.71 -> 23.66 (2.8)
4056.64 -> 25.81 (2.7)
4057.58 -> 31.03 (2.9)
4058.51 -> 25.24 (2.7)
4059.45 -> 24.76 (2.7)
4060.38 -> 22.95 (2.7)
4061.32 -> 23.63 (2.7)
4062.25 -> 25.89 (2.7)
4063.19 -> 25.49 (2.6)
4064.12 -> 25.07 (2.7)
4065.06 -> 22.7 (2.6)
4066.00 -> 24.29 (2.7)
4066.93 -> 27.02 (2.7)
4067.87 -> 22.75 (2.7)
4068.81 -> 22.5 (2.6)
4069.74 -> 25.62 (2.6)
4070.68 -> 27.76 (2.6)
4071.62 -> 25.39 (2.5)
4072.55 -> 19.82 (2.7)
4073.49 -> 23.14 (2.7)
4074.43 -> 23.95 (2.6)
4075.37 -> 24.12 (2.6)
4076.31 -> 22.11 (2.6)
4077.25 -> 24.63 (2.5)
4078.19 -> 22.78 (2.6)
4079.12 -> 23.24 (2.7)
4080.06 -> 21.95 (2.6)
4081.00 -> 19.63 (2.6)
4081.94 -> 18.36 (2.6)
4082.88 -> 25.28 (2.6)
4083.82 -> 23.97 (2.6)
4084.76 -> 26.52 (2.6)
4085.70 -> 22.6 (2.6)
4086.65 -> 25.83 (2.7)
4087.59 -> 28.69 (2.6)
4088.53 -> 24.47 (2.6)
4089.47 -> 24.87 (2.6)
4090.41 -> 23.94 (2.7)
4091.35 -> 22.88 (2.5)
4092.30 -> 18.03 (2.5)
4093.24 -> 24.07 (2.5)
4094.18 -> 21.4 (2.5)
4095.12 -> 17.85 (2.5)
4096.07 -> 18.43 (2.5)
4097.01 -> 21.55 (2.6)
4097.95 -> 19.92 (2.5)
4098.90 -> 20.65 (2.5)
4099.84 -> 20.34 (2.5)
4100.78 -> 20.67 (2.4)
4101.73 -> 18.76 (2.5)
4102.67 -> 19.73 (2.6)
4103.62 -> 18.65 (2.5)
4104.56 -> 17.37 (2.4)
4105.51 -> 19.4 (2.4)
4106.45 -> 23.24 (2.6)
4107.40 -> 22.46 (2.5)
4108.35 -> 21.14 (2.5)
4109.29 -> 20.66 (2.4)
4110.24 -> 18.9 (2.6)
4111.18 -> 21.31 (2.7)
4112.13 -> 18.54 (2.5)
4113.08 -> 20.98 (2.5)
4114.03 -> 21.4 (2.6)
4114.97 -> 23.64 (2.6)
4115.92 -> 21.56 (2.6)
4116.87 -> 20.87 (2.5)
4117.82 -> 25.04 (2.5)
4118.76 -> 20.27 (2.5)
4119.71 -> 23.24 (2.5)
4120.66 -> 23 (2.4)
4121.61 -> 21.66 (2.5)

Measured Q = 1.19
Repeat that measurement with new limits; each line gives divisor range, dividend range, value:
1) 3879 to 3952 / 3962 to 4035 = 1.16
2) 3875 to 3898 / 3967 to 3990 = 1.16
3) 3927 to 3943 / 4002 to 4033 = 1.34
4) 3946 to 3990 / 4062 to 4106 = 1.20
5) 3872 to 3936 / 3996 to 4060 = 1.31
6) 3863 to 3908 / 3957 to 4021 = 1.04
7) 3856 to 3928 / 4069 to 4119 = 1.13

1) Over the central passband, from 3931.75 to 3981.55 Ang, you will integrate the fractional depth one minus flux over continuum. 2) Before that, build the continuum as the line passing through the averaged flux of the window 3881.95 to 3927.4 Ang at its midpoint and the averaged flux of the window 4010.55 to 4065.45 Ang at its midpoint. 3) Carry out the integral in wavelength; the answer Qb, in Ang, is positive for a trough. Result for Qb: 4.0 Ang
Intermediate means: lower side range 19.8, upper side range 24.1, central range 19.7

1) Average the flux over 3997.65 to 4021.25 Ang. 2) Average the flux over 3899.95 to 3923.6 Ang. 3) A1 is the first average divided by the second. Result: 1.12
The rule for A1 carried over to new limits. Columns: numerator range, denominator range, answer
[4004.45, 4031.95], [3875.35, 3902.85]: 1.30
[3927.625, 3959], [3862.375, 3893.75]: 0.88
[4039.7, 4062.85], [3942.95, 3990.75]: 1.19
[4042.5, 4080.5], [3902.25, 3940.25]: 1.20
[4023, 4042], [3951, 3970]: 1.21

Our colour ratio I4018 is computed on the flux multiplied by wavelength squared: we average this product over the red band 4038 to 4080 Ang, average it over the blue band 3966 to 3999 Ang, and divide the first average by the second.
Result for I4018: 1.2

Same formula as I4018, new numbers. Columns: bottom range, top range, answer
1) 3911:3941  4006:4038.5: 1.30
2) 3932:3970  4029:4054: 1.26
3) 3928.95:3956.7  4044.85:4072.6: 1.29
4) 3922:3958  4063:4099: 1.25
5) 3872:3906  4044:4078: 1.38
